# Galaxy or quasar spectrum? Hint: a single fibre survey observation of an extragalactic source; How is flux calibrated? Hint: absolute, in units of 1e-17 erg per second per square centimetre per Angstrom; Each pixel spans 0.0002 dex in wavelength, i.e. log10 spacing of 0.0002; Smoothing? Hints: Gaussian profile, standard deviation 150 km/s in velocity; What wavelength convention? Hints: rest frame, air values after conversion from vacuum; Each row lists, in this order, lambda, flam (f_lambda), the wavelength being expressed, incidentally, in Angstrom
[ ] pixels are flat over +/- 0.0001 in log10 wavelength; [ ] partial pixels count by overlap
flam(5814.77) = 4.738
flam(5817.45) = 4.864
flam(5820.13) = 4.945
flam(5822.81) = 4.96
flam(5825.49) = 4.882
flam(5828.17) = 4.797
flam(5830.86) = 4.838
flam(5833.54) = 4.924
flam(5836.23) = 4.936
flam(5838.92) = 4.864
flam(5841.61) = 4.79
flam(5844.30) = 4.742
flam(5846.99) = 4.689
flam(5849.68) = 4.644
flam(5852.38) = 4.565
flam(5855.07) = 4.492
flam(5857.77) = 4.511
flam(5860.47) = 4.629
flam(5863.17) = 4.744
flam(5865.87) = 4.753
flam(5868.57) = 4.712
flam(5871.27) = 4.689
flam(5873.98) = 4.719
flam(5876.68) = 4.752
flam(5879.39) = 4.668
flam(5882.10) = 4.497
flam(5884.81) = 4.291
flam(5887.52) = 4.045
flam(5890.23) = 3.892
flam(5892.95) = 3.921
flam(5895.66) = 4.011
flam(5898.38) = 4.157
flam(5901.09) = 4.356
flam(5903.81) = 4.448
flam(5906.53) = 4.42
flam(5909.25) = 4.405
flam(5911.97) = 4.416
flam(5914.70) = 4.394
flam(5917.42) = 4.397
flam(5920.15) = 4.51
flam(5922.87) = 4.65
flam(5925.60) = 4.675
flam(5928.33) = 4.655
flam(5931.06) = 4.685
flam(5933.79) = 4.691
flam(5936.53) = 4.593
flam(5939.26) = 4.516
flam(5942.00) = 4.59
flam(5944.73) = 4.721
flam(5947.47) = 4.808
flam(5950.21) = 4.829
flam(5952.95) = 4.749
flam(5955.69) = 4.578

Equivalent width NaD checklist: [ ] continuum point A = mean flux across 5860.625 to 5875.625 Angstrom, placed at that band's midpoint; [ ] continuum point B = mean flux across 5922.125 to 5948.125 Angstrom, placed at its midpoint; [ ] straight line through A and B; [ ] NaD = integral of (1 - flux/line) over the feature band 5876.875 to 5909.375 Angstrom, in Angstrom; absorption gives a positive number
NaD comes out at 2.93 Angstrom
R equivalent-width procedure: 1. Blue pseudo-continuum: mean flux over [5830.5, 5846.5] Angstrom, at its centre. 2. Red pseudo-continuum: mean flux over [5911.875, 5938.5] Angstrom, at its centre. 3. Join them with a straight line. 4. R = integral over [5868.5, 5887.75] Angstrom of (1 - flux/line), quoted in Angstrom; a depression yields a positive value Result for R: 0.6 Angstrom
